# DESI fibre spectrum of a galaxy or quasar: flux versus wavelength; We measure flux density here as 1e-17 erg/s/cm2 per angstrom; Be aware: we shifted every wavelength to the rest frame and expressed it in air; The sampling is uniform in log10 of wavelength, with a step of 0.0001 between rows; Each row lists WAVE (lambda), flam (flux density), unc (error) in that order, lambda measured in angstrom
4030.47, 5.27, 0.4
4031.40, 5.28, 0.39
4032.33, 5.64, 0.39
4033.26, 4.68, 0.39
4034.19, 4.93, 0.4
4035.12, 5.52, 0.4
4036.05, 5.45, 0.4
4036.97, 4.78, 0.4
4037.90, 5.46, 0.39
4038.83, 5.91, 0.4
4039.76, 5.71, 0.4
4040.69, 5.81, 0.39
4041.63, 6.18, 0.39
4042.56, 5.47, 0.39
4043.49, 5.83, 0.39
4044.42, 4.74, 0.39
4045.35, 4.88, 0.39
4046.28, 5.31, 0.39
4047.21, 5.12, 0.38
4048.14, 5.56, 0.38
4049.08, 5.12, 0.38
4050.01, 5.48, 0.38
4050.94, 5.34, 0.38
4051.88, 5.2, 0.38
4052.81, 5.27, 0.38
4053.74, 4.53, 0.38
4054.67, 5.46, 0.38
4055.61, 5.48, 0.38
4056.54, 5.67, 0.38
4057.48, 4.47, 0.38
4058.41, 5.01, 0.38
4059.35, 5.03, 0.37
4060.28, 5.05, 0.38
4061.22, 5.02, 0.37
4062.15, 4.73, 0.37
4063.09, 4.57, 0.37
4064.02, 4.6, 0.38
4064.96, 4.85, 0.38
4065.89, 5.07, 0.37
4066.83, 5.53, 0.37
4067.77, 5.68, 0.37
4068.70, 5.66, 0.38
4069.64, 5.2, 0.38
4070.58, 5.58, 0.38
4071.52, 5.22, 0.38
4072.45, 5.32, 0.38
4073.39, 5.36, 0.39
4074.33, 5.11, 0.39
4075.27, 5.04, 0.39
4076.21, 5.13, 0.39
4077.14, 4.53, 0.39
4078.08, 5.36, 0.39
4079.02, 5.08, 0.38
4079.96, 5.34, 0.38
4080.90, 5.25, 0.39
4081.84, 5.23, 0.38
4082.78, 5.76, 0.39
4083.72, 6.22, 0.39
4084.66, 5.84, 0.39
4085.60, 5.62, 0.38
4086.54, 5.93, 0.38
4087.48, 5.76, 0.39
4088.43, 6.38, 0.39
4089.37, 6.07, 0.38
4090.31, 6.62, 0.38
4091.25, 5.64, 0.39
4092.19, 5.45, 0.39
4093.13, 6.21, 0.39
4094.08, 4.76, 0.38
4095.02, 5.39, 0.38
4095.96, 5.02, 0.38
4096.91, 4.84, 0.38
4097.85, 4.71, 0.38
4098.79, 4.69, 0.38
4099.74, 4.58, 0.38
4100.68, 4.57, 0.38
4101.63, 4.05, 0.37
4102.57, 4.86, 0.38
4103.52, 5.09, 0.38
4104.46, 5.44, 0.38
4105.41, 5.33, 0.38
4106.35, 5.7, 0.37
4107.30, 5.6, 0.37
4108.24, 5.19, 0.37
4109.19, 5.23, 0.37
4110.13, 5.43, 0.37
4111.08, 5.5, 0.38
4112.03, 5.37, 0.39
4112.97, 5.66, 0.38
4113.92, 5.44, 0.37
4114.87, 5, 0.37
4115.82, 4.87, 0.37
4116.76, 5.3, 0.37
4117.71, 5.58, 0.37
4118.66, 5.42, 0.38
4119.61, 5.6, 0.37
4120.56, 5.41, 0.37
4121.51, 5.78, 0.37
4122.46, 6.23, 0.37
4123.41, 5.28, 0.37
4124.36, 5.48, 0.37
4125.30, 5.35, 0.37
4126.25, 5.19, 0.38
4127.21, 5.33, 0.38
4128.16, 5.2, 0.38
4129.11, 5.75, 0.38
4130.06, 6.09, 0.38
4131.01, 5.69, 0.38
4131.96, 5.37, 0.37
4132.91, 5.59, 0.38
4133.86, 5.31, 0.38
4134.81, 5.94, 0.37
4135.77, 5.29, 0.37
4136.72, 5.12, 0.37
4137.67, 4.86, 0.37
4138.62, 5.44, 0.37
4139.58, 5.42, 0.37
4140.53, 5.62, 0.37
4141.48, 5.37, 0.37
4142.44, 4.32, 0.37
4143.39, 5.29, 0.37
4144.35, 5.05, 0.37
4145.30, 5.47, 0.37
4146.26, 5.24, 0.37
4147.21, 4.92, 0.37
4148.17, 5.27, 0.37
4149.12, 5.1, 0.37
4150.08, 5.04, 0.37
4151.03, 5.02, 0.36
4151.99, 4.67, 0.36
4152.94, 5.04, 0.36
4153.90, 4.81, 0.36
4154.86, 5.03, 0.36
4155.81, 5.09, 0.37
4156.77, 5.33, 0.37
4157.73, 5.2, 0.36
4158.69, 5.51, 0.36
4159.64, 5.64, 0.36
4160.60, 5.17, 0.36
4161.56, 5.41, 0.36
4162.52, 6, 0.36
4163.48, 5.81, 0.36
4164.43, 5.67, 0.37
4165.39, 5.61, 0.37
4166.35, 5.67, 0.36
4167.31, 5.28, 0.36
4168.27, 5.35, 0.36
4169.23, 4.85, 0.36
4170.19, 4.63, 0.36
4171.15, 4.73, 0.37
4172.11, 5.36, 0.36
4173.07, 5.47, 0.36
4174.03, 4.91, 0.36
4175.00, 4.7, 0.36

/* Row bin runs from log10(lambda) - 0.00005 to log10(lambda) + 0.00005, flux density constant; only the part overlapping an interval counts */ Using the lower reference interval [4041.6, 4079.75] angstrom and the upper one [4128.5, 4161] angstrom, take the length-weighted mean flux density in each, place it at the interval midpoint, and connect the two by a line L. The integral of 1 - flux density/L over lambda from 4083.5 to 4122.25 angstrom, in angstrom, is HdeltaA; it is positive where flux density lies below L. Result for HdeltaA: -1.3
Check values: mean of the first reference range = 5.18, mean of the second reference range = 5.27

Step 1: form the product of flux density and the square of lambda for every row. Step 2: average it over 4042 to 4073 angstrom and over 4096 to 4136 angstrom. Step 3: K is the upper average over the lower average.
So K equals 1.05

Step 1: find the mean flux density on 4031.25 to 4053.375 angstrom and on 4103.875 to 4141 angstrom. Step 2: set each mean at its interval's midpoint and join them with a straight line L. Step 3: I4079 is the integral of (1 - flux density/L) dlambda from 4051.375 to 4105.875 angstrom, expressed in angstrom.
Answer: 1.5 angstrom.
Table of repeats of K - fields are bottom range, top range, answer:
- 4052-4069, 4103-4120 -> 1.08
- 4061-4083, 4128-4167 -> 1.07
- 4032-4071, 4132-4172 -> 1.05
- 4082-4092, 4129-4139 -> 0.94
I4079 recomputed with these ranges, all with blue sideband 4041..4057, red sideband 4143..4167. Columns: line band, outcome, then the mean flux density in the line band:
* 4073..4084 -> 0.1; 5.27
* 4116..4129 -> -0.4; 5.47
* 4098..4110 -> 0.6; 5.03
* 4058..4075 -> 0.6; 5.14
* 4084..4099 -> -0.8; 5.58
